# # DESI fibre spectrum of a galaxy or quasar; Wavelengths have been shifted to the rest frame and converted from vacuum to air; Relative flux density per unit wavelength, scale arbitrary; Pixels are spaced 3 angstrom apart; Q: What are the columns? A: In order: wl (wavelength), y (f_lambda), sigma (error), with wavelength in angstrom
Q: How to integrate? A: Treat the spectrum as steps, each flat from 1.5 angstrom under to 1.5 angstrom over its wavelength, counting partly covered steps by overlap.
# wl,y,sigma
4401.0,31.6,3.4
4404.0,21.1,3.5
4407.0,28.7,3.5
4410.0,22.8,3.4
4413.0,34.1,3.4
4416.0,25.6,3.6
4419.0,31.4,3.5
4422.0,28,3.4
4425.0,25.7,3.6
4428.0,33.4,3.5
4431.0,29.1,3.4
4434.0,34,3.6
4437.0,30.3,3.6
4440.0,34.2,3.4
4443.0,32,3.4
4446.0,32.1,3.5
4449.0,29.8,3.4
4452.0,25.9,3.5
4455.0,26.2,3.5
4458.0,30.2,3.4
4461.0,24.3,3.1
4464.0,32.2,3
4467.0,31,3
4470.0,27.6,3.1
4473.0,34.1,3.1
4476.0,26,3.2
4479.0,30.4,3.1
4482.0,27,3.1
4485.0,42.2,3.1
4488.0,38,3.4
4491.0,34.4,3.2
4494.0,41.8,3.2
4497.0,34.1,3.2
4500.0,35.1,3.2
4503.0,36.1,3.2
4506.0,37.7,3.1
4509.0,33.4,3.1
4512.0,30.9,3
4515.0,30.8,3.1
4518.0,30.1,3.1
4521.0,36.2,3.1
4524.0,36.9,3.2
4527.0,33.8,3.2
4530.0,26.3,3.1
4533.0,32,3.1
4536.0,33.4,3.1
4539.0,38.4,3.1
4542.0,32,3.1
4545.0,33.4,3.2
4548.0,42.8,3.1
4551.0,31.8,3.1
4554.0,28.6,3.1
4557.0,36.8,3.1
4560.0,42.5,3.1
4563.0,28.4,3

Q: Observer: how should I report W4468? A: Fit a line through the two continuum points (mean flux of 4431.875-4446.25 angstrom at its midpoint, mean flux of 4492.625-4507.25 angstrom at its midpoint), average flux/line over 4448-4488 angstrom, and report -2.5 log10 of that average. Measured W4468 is 0.152 mag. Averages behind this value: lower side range 32.4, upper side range 36.9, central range 30.1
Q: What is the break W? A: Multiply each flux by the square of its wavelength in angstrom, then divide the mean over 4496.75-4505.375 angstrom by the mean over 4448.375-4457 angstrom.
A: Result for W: 1.3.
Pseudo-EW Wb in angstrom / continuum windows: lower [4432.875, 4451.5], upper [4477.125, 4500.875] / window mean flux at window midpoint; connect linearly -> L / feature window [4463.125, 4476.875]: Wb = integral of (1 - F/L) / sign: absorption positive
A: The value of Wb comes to 1.4 angstrom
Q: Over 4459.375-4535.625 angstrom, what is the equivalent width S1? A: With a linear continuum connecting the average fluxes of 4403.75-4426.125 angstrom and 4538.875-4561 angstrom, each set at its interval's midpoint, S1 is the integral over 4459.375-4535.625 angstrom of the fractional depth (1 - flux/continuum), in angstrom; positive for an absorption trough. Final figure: -1.2 angstrom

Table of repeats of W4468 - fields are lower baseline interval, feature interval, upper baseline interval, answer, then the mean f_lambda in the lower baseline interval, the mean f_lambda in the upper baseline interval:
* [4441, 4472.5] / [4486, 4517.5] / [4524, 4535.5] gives -0.14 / 29.4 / 31.7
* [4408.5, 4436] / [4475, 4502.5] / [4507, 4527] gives -0.08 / 29.4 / 33.2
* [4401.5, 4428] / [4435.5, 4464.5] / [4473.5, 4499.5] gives 0.04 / 27.7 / 34.3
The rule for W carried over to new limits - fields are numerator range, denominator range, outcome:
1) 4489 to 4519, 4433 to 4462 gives 1.18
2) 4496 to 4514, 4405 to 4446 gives 1.19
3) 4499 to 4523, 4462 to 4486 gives 1.11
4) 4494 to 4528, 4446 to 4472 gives 1.23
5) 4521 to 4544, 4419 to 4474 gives 1.16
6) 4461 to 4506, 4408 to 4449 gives 1.13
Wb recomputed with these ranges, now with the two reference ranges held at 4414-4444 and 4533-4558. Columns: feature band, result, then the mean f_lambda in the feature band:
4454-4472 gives 1.6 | 28.8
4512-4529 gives 0.2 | 33.1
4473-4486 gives 0.4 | 31.3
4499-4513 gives -0.7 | 34.8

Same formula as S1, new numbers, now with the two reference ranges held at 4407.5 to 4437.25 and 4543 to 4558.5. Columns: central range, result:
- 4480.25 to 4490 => -1.1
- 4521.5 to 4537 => 0.5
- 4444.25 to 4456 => 0.7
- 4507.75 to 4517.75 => 0.5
